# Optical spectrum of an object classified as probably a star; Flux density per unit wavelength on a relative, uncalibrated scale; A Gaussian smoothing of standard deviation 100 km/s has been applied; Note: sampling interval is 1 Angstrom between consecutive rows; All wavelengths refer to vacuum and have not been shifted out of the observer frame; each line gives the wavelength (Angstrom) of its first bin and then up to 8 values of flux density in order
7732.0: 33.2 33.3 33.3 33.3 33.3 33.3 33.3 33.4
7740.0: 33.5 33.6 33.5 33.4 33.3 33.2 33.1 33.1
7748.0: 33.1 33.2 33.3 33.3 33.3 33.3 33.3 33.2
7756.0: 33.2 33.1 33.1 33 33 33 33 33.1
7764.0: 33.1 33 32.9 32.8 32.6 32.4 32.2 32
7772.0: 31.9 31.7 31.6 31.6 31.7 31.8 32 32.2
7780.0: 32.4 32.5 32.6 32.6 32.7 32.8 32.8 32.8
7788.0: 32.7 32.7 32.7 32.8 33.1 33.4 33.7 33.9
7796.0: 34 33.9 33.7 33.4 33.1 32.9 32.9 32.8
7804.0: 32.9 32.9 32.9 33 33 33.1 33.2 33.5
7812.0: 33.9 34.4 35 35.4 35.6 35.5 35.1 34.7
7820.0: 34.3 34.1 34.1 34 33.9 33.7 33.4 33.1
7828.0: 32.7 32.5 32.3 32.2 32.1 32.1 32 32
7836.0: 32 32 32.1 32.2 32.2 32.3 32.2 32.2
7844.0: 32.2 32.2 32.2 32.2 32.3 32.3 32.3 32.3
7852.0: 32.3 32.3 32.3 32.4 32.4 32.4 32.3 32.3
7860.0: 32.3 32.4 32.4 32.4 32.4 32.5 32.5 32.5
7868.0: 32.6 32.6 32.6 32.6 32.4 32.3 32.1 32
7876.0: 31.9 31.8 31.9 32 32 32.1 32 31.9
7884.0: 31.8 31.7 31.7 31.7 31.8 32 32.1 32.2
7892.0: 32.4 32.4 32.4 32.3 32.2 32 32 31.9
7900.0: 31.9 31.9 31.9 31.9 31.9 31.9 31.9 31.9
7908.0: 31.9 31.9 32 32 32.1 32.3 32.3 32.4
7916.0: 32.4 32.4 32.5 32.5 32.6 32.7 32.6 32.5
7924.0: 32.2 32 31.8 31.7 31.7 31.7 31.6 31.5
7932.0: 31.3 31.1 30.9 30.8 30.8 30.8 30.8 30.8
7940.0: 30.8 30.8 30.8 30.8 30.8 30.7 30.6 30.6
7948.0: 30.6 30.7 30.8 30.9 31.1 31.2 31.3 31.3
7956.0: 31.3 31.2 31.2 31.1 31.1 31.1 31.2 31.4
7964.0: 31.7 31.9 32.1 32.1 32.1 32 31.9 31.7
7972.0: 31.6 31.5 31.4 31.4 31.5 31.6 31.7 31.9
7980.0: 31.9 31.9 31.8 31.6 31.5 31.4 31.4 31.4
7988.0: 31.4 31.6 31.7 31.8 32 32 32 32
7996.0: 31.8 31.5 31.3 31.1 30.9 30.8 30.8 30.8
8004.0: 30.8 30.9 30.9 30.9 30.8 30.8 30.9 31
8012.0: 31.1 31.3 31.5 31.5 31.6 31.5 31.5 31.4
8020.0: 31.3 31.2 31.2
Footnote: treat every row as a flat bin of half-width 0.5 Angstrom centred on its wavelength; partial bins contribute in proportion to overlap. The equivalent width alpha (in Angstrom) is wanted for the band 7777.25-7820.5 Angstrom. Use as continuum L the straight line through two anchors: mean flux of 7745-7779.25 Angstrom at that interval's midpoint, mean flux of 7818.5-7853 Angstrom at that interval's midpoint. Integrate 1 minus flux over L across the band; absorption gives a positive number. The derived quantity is -0.9 Angstrom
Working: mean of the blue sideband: 32.7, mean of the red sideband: 32.7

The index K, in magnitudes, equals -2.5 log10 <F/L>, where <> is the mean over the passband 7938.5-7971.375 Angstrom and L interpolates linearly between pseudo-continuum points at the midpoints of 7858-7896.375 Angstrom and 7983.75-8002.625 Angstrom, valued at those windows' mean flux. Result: 0.018 mag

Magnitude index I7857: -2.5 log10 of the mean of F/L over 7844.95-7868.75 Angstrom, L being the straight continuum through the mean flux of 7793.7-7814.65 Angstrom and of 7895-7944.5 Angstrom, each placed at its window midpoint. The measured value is 0.01 mag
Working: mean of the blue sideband 33.4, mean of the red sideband 31.8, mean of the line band 32.4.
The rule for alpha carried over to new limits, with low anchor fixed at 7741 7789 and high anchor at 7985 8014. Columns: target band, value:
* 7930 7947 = 0.4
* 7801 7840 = -1.1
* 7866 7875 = -0.1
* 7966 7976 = -0.1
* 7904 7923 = -0.2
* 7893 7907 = 0.0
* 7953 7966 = 0.1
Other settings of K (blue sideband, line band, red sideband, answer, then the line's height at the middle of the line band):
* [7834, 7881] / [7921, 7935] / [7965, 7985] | 0.01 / 31.9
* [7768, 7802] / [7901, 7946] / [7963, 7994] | 0.01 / 32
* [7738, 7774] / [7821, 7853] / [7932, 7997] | -0.01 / 32.4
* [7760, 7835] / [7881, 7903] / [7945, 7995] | 0.01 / 32.2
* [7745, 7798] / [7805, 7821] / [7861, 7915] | -0.05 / 32.6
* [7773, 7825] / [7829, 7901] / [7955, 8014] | 0.01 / 32.6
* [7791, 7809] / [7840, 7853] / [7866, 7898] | 0.01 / 32.6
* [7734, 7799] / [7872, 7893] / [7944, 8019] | 0.00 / 32.1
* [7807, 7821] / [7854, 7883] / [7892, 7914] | 0.02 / 32.9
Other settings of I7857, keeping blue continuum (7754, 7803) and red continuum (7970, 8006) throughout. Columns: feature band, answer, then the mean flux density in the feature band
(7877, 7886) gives 0.01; 31.9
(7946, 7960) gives 0.02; 31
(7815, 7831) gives -0.05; 33.9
